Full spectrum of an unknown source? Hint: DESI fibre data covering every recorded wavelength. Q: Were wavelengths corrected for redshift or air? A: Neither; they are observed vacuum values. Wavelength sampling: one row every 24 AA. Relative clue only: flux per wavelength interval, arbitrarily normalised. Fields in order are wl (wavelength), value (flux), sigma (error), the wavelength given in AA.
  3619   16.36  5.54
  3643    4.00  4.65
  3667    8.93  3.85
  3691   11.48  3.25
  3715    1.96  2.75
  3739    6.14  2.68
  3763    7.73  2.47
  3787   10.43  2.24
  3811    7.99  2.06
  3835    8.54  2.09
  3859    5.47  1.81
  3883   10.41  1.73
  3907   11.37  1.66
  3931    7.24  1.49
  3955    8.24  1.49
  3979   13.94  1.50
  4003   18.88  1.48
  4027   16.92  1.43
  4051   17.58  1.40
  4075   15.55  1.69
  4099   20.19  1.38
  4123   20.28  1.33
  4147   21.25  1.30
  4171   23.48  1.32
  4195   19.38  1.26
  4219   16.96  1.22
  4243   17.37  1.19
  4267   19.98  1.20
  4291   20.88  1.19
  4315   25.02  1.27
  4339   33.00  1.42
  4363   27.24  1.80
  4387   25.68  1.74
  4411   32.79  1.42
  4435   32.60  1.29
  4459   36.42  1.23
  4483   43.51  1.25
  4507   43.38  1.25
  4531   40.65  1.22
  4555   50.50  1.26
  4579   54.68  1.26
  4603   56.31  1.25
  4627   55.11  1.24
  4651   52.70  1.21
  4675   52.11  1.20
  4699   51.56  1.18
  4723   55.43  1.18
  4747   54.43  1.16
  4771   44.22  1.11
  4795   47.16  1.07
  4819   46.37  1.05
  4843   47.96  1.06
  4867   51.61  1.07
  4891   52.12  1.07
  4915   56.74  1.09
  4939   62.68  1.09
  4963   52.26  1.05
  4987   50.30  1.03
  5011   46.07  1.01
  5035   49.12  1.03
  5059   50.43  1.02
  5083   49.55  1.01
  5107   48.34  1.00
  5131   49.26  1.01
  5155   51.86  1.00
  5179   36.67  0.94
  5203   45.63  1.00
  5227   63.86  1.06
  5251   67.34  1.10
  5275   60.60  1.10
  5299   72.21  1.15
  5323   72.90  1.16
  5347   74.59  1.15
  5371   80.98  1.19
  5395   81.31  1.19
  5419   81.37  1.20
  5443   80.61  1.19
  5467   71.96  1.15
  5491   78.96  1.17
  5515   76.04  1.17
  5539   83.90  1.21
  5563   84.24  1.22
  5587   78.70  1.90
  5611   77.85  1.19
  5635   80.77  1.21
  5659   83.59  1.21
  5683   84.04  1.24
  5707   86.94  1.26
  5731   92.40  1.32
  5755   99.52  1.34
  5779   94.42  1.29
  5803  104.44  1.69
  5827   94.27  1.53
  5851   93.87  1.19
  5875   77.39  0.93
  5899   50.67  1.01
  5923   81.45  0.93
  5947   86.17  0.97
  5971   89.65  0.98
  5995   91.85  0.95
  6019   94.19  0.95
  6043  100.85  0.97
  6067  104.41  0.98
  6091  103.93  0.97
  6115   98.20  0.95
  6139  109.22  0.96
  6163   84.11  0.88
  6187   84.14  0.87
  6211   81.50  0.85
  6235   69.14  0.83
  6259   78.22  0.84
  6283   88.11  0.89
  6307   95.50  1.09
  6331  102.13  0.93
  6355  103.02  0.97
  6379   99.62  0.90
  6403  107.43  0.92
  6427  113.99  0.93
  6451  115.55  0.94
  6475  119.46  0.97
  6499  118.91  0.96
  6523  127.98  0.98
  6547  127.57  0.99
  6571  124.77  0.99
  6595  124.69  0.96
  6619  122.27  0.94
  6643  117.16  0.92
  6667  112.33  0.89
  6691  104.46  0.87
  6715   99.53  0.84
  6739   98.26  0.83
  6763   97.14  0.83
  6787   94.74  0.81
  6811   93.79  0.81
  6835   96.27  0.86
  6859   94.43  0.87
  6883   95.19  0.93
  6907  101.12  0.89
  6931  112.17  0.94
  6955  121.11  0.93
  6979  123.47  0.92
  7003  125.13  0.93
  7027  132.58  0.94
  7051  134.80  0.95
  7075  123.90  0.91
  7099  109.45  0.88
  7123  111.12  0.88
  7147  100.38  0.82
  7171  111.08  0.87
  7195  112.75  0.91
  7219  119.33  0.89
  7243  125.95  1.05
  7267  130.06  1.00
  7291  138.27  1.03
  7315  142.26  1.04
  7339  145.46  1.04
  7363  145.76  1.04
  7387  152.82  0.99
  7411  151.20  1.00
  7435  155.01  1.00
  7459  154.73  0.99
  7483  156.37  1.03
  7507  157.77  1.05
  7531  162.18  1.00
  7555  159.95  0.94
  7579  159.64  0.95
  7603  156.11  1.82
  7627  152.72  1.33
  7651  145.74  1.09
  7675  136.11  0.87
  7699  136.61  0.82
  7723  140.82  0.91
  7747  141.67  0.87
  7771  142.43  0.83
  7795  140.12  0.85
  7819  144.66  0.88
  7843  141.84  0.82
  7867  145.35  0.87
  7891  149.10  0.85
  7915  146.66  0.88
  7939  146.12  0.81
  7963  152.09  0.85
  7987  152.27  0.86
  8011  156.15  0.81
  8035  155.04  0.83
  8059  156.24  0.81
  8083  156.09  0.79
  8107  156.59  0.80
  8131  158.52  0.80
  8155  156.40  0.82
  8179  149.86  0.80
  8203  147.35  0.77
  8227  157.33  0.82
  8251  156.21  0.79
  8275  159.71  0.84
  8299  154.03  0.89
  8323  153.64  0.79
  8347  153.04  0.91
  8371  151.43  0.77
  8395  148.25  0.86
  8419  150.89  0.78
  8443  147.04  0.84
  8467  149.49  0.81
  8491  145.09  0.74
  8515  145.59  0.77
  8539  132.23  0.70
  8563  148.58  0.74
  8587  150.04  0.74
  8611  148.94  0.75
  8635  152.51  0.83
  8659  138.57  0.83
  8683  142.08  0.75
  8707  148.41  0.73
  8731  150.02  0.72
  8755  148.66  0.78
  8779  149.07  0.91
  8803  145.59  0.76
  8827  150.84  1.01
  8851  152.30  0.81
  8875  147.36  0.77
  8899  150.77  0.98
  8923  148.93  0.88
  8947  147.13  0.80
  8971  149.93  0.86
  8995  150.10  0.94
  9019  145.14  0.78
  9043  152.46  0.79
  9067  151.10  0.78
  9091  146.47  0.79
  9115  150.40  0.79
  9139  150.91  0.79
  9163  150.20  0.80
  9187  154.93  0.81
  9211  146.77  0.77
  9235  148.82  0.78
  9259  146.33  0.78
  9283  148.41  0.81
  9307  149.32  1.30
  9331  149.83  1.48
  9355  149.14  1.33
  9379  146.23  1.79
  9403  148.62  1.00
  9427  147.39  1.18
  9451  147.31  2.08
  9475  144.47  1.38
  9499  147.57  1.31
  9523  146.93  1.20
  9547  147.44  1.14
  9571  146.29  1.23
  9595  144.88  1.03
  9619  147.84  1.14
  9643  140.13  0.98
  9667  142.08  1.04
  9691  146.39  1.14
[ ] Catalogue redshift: 0.000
